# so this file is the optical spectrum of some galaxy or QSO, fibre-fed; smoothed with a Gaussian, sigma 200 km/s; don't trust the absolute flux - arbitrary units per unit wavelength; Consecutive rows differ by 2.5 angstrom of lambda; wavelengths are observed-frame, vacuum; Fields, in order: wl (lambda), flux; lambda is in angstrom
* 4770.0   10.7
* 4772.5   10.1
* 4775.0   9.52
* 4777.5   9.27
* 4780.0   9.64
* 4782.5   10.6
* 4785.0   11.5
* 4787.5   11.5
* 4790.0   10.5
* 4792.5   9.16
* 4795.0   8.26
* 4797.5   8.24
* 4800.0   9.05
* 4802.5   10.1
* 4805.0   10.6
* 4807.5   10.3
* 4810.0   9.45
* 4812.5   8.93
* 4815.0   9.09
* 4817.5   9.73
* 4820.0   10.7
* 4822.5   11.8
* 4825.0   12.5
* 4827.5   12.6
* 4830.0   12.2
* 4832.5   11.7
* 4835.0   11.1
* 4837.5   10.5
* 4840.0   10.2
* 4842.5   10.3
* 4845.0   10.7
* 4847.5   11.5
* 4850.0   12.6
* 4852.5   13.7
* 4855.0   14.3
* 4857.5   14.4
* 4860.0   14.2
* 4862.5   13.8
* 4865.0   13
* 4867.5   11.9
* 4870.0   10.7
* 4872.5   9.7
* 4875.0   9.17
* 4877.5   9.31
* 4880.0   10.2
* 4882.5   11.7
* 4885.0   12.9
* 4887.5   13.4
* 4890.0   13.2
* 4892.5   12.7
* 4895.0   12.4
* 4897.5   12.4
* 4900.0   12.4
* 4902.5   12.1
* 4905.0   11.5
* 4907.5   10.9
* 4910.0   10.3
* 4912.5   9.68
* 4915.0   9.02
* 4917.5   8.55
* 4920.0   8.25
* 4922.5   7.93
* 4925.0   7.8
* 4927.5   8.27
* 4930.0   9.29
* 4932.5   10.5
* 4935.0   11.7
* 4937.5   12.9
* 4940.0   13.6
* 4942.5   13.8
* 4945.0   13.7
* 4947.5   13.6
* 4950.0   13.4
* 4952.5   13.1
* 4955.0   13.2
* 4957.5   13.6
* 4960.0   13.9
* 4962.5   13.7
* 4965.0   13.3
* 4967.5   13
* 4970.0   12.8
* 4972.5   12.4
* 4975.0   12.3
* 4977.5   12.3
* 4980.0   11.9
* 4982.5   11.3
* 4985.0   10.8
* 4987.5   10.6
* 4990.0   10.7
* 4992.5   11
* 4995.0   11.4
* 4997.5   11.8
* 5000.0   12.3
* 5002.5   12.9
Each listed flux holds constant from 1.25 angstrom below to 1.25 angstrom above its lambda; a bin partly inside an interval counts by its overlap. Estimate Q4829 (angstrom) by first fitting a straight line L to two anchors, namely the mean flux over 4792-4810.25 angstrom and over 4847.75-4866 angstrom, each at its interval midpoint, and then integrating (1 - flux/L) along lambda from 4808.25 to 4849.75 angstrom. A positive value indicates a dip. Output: 2.26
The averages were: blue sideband 9.4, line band 10.8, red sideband 13.6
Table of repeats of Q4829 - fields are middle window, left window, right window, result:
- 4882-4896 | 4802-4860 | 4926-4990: -1.2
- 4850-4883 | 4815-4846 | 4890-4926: -3.6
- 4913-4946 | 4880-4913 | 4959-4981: 5.4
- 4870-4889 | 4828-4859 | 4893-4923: 0.4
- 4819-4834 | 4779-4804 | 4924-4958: -2.2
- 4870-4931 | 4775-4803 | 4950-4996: 4.0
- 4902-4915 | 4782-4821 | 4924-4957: 0.9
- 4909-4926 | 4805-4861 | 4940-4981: 5.1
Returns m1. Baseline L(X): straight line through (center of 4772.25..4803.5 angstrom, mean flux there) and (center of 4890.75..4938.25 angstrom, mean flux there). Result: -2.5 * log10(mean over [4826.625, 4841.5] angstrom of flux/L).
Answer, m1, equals -0.13 mag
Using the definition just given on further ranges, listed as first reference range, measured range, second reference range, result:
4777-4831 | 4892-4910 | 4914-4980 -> -0.06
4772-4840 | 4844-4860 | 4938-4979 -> -0.16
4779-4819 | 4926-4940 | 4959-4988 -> 0.10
